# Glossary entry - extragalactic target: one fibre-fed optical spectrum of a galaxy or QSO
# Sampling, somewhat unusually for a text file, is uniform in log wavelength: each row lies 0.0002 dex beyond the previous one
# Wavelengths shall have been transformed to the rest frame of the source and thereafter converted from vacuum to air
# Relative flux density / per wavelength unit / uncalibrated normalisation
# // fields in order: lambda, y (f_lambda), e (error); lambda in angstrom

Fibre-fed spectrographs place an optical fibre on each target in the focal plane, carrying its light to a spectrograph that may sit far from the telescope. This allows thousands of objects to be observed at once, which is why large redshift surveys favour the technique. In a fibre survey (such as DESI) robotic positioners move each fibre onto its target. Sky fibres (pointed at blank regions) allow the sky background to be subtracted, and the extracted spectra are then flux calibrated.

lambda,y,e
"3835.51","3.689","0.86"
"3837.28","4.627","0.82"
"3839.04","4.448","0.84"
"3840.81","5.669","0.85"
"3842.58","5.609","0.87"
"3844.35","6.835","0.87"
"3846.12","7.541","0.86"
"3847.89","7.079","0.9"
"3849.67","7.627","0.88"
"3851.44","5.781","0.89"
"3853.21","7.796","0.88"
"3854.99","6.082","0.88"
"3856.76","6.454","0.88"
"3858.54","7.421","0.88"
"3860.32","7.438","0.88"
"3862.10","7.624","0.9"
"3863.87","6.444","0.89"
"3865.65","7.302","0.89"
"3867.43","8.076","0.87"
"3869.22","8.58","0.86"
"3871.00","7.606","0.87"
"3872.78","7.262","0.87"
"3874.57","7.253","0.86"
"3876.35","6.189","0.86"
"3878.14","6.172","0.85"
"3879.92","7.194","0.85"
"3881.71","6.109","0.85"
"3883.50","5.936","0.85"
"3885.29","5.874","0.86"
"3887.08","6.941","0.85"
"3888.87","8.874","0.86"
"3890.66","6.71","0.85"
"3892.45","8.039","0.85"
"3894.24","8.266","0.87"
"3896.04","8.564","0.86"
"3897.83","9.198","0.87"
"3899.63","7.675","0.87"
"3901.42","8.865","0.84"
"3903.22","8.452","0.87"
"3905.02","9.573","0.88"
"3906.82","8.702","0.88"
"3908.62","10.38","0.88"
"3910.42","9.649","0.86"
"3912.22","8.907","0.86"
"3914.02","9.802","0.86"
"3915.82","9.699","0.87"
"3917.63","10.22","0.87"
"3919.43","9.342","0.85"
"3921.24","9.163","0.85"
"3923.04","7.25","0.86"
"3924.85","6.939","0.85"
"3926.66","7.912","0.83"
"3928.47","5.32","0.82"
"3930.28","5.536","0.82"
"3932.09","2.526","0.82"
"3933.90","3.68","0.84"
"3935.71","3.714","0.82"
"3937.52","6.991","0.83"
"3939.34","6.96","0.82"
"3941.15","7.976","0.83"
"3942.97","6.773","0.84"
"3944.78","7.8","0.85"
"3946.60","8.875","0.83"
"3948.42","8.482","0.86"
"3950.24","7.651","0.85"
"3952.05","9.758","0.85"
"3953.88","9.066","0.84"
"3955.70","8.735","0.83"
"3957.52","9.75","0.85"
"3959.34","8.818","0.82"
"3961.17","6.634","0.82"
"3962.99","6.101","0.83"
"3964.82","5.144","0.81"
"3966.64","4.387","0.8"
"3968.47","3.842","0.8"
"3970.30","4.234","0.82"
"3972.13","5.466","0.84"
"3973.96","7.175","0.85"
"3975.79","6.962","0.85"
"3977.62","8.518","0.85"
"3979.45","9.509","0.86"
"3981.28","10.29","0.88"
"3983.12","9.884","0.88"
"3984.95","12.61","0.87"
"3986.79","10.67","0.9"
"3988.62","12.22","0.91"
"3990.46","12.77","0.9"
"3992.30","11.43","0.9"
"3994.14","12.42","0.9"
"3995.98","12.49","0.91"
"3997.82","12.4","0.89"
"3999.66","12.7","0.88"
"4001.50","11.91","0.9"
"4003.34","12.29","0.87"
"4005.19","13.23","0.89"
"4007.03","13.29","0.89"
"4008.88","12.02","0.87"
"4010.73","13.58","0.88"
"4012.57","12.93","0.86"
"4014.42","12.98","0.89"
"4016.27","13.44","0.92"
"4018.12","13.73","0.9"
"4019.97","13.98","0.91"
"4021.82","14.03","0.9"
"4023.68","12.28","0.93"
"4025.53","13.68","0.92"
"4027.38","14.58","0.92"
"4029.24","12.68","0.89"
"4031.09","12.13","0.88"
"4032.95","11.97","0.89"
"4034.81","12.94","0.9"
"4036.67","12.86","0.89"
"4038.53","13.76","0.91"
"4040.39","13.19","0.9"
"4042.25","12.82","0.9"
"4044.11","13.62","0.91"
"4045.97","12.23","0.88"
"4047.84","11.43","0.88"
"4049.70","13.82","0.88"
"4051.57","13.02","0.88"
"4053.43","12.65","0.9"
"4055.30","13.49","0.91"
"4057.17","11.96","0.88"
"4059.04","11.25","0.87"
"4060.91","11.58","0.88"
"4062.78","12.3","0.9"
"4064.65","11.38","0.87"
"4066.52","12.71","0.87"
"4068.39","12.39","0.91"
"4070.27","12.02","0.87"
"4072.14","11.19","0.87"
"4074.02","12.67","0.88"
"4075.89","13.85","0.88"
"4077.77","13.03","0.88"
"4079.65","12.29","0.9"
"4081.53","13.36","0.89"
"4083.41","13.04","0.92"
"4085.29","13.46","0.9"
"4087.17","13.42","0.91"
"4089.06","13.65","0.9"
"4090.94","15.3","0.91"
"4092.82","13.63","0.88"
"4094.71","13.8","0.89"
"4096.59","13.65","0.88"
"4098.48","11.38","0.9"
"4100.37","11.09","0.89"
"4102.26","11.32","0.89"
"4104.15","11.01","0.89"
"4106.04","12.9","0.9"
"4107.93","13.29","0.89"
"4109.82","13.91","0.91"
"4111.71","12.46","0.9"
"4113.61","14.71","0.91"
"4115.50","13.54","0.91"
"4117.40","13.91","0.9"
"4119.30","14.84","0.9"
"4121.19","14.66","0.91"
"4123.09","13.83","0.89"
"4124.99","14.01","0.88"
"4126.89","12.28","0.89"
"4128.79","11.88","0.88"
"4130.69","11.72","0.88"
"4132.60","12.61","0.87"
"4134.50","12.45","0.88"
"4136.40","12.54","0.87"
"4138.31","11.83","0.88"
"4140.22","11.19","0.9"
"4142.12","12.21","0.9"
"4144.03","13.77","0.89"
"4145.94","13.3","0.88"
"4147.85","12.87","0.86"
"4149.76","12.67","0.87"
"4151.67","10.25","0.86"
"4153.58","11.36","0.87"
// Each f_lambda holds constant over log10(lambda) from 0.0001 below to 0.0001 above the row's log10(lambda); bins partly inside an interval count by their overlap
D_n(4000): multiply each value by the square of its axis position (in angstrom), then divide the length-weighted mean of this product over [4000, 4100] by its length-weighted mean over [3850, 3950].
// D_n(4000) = 1.85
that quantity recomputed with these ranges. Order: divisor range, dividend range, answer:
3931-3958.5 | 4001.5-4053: 1.87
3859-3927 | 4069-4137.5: 1.80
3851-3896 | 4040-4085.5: 1.94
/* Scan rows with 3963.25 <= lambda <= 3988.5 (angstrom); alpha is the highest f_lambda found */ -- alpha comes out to 12.61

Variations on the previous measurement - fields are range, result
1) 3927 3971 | 9.758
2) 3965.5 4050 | 14.58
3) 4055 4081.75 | 13.85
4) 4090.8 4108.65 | 15.3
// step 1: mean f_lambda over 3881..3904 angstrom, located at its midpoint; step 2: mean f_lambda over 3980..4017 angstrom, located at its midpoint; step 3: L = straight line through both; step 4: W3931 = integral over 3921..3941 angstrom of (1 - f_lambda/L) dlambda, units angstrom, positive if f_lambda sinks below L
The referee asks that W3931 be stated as 7.2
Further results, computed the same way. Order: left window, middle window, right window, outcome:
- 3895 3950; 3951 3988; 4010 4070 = 7.3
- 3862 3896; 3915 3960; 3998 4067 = 8.6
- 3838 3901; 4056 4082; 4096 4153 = -1.8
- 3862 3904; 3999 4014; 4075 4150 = -3.3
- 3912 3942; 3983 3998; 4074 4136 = -4.4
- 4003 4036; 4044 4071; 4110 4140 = 1.6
